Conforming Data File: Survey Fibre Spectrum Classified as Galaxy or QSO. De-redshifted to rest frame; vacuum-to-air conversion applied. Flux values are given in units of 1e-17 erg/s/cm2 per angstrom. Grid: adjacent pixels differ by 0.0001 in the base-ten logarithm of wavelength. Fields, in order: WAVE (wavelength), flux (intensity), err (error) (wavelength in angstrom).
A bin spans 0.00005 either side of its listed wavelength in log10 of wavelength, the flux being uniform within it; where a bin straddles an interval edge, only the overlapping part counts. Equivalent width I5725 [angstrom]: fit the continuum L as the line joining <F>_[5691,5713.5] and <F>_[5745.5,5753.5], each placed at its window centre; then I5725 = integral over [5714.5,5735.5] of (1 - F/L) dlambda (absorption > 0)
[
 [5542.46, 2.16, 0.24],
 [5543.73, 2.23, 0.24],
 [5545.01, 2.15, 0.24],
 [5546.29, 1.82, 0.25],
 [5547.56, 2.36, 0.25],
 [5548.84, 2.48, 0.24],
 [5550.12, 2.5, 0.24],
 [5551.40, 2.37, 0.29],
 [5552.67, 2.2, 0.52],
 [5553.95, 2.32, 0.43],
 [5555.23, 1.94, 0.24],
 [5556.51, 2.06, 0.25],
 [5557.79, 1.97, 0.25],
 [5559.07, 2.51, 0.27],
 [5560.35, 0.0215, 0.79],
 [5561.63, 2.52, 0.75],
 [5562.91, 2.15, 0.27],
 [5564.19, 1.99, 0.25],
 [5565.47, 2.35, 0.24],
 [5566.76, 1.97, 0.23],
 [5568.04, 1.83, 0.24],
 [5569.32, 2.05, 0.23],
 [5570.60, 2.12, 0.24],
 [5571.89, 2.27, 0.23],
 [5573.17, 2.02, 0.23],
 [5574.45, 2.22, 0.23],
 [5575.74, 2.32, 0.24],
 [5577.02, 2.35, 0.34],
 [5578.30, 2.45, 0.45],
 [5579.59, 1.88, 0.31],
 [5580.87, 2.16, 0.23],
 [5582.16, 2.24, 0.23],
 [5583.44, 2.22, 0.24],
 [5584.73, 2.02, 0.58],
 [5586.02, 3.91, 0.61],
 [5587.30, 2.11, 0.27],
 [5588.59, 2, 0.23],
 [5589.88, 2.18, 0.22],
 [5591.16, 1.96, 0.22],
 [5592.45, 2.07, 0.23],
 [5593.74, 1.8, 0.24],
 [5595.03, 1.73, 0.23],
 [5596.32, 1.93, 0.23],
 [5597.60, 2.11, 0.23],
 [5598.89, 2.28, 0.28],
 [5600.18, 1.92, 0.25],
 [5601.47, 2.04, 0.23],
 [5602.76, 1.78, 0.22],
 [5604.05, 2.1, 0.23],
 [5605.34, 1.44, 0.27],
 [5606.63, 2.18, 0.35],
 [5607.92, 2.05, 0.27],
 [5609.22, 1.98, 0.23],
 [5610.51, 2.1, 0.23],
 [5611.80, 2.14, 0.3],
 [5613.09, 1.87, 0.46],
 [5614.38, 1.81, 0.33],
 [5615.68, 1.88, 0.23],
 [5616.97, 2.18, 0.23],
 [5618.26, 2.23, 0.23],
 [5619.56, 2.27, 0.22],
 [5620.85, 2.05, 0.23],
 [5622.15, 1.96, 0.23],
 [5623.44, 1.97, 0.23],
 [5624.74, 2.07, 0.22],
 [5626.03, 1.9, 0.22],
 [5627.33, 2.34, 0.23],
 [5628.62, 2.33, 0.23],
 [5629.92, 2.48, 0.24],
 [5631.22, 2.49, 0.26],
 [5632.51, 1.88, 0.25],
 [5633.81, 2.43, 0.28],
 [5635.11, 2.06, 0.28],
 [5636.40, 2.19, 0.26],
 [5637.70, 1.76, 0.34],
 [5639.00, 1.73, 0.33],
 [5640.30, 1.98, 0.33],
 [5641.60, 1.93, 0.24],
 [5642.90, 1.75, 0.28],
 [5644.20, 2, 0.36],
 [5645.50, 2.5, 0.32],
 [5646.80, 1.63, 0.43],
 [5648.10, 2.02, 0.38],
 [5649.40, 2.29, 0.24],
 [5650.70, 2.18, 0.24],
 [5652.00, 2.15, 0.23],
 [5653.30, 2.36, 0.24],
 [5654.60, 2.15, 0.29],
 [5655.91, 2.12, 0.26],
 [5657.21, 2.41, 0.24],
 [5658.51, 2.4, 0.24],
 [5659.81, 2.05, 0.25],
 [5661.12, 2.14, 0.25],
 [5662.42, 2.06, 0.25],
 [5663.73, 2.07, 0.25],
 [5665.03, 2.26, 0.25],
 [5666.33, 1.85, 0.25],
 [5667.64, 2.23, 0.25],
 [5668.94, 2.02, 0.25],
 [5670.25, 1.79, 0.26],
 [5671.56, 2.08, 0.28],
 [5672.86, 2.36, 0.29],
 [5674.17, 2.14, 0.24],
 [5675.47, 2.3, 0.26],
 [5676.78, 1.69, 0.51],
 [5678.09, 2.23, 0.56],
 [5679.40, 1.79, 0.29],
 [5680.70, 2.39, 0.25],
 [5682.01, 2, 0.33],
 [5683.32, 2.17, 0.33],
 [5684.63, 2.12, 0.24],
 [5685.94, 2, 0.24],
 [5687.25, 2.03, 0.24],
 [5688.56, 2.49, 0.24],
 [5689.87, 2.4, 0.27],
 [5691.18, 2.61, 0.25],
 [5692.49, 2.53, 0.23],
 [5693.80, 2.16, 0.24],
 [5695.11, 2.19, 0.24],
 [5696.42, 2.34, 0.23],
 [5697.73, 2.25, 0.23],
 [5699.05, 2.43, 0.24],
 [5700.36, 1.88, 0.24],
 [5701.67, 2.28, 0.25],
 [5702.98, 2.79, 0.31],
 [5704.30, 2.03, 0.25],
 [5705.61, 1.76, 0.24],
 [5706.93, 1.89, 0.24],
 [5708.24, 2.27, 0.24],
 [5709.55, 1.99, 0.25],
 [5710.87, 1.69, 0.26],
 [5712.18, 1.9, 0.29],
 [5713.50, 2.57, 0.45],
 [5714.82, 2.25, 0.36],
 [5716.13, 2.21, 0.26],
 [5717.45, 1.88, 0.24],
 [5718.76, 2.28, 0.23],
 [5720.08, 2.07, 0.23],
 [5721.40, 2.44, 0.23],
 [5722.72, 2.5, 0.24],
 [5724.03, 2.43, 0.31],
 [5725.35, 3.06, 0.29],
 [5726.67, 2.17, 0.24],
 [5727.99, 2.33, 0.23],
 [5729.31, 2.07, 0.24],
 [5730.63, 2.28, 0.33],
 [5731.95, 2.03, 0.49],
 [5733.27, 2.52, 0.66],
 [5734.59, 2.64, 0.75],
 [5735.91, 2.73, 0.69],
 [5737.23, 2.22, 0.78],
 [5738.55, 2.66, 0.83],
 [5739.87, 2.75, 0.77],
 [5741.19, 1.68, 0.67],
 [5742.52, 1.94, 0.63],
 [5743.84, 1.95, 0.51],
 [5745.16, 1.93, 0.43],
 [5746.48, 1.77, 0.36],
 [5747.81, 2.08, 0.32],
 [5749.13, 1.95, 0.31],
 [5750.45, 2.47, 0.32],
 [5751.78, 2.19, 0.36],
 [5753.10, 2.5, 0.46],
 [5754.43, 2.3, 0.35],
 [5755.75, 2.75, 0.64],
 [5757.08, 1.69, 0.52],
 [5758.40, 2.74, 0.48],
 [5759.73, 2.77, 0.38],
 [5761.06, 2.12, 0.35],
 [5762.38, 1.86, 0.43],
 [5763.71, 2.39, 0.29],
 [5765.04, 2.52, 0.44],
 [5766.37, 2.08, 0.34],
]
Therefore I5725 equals -1.6 angstrom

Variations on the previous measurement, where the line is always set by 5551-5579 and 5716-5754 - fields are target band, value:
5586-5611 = 1.0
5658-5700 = 0.7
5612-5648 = 1.6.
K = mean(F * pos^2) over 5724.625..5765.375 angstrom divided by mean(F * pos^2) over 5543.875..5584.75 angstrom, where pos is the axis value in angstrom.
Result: 1.15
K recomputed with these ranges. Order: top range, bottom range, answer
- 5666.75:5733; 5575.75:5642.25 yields 1.08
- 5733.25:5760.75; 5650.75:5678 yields 1.10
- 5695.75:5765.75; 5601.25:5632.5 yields 1.13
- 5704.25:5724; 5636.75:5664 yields 1.05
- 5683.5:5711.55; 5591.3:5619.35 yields 1.14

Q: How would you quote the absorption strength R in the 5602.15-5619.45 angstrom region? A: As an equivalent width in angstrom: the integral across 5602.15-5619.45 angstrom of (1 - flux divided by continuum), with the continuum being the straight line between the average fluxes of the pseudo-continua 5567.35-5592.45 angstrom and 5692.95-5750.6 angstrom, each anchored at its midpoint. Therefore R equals 1.81 angstrom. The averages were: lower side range 2.22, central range 1.99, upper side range 2.22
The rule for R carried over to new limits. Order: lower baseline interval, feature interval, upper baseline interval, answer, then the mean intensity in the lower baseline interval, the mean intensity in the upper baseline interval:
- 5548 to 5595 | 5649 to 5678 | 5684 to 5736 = 1.0 angstrom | 2.15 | 2.26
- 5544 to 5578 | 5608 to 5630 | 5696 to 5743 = 0.9 angstrom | 2.11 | 2.26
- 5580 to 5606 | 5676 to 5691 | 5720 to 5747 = 0.6 angstrom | 2.1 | 2.3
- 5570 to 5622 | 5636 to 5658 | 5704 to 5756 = 0.9 angstrom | 2.11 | 2.23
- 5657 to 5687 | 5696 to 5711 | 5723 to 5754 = 0.3 angstrom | 2.11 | 2.28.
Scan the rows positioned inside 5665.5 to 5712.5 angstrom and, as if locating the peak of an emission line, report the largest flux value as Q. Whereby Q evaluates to 2.79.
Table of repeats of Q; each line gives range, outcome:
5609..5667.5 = 2.5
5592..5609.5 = 2.28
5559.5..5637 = 3.91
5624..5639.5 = 2.49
